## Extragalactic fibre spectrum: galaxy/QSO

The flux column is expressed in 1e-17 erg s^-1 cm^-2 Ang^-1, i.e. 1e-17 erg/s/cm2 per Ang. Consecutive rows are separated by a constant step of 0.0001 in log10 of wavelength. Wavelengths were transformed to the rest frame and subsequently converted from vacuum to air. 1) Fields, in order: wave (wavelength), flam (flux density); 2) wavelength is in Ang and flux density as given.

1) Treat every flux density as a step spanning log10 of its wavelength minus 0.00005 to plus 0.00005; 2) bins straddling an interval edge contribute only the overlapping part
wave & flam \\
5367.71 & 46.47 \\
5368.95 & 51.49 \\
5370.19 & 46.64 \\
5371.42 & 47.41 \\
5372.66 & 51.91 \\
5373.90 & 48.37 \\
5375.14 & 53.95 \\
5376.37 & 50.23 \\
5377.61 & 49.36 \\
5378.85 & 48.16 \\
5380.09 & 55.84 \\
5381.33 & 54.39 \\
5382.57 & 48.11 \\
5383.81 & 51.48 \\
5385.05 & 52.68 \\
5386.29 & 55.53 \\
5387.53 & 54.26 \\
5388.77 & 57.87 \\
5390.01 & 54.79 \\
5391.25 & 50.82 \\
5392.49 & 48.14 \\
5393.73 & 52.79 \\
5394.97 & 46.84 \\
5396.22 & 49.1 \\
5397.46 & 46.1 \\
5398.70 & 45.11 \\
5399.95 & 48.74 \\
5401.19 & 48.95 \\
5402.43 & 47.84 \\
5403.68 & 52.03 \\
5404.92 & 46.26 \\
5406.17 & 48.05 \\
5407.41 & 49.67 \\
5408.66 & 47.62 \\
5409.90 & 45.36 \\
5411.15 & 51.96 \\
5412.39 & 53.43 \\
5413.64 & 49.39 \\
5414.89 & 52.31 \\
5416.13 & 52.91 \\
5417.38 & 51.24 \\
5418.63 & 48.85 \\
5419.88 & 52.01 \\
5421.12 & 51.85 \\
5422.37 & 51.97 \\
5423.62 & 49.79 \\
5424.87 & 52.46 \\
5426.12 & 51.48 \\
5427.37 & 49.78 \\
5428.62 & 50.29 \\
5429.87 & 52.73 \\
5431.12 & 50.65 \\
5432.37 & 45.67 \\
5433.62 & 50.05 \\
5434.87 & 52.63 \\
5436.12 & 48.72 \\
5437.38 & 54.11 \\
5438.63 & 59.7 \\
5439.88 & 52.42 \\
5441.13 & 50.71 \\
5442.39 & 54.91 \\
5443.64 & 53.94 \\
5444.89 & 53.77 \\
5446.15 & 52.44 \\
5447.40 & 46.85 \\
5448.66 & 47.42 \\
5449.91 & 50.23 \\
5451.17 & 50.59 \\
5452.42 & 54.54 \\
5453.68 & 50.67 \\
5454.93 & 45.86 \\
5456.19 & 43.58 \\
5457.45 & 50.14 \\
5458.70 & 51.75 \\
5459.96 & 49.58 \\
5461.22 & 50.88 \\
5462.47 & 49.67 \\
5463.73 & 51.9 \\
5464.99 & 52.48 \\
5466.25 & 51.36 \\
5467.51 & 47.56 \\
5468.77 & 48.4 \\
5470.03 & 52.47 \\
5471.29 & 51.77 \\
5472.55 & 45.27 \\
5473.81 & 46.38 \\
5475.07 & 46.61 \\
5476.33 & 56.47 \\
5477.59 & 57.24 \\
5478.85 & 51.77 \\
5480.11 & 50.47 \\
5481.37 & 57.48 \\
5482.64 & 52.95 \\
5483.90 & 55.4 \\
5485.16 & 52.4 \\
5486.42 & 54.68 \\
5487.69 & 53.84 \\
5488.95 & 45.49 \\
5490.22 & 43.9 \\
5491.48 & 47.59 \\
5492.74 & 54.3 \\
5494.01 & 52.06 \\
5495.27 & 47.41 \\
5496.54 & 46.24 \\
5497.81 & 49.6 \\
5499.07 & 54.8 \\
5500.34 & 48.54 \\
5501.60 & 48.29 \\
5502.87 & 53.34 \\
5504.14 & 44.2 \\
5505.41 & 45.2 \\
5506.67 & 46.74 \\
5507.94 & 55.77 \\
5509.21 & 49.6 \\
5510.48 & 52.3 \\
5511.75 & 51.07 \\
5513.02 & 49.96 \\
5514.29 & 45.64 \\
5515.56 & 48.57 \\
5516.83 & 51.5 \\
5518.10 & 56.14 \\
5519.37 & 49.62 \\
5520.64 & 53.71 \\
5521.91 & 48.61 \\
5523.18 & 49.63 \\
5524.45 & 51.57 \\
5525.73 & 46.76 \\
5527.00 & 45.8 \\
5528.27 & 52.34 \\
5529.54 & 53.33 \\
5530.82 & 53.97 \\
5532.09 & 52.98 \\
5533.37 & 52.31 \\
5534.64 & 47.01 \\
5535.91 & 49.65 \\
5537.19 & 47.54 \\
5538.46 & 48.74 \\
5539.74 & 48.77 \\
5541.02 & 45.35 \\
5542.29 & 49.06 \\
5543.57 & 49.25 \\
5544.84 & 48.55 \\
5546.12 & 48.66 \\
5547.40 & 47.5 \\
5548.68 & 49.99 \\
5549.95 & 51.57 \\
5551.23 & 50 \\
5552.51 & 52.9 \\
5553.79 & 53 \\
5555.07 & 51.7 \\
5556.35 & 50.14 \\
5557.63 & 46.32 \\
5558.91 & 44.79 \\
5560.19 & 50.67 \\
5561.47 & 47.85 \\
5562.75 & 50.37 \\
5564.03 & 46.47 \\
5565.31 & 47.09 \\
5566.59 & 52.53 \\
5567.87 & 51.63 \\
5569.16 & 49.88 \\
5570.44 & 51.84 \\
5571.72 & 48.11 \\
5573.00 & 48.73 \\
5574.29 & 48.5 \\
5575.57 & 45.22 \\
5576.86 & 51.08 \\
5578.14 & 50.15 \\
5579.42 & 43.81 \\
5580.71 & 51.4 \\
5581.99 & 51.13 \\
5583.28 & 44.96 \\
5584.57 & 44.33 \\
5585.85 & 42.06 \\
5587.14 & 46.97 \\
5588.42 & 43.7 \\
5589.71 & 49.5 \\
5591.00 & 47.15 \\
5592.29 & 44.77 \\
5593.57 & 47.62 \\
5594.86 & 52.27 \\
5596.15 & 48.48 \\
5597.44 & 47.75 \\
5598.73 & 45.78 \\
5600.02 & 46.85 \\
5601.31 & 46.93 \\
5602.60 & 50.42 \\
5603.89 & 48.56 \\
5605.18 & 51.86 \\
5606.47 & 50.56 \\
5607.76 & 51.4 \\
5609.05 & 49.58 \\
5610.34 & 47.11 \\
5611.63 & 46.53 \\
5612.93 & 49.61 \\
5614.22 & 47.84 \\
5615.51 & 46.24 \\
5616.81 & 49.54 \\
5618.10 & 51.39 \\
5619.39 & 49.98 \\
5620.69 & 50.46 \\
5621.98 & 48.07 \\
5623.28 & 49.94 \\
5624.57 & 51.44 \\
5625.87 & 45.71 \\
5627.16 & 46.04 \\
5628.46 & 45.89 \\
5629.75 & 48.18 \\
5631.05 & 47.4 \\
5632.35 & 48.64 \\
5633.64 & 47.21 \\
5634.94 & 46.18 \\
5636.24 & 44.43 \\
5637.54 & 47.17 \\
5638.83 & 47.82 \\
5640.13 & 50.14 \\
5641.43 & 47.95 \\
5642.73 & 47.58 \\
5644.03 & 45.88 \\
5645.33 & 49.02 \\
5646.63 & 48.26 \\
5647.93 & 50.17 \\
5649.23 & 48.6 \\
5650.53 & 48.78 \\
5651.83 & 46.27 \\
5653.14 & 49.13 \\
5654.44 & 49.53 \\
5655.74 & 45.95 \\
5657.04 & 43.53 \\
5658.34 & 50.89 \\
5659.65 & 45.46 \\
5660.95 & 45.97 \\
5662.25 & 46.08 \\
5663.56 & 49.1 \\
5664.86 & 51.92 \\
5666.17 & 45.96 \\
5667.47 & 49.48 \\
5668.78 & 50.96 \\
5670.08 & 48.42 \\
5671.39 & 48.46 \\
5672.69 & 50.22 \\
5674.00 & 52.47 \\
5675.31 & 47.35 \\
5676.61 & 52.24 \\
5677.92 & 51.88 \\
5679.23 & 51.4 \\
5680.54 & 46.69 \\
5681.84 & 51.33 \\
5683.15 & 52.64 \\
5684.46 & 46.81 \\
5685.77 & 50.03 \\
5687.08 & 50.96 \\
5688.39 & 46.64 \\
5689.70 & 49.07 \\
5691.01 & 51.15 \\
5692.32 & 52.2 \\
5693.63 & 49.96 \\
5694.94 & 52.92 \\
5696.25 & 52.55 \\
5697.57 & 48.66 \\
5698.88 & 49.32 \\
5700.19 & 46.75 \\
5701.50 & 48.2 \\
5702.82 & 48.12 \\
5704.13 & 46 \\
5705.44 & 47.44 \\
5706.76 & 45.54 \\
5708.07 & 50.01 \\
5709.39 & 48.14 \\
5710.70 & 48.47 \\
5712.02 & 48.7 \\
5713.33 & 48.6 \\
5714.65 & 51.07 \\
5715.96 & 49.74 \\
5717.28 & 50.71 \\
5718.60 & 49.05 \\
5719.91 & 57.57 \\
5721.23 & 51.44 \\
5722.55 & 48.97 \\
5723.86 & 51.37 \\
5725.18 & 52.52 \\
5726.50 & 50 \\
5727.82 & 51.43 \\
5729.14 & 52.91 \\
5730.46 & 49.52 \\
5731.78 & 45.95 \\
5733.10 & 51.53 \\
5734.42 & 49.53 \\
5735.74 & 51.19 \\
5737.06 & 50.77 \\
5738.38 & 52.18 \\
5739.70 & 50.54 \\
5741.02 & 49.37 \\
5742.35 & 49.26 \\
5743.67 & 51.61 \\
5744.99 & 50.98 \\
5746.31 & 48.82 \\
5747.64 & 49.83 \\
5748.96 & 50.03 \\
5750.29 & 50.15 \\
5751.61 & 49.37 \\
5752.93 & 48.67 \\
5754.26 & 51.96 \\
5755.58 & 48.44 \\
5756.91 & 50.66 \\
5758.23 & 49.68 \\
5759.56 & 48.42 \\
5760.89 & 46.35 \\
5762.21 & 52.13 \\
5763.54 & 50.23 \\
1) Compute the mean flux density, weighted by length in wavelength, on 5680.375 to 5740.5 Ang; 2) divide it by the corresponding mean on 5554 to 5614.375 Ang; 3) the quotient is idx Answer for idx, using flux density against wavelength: 1.03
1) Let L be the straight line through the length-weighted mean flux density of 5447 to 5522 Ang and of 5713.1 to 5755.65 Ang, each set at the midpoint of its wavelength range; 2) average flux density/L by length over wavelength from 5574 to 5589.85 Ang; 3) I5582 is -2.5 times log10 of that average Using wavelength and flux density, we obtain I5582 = 0.075 mag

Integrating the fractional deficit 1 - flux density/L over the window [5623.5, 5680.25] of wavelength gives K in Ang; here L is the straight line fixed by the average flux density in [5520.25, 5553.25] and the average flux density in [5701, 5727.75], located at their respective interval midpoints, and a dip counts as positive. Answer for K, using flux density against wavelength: 1.63 Ang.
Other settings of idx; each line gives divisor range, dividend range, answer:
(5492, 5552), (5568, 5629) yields 0.97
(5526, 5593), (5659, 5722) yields 1.01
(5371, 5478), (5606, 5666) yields 0.95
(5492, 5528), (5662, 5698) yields 1.00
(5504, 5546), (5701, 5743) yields 1.00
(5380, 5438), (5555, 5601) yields 0.95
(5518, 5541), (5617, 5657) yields 0.96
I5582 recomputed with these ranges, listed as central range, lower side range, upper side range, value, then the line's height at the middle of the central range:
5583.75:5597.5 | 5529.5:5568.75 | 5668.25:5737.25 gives 0.067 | 49.7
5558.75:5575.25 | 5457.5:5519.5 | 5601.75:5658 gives 0.003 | 49.3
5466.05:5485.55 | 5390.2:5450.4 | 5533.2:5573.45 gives -0.033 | 50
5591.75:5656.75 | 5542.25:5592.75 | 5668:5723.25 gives 0.019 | 49.1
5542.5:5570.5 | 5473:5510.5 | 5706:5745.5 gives 0.020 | 50.5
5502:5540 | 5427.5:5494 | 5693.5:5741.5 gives 0.015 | 50.8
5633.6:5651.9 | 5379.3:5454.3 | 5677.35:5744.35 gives 0.054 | 50.2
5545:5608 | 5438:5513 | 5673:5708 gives 0.034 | 50.2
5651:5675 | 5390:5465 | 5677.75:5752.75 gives 0.038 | 50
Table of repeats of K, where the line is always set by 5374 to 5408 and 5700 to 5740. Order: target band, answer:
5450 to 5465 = 0.12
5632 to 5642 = 0.53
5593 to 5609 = 0.33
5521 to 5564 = 0.58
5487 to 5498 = 0.31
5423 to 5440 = -0.31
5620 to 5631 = 0.41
